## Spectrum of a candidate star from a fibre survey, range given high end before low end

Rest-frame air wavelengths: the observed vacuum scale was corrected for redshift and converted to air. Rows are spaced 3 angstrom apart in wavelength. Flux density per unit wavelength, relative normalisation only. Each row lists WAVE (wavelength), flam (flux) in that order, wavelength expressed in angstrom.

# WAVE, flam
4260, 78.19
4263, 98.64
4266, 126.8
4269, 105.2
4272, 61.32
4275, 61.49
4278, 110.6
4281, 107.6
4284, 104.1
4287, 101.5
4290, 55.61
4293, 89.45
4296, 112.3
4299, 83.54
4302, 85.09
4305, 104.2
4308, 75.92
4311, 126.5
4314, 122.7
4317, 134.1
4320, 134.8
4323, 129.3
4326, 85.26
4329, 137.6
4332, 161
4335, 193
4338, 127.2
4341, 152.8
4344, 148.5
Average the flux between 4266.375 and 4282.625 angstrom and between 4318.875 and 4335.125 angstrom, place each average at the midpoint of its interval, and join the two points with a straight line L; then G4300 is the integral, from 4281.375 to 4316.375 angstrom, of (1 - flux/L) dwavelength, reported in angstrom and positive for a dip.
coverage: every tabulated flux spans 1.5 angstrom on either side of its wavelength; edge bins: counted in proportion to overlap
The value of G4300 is 4.53 angstrom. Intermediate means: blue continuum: 92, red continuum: 136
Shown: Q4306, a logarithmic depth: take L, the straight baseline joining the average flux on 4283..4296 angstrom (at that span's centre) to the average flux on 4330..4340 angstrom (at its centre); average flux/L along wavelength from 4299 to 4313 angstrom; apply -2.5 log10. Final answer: 0.184 mag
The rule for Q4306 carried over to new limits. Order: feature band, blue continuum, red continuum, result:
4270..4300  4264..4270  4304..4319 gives 0.27 mag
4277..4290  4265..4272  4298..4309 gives -0.03 mag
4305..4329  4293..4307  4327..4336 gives 0.11 mag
